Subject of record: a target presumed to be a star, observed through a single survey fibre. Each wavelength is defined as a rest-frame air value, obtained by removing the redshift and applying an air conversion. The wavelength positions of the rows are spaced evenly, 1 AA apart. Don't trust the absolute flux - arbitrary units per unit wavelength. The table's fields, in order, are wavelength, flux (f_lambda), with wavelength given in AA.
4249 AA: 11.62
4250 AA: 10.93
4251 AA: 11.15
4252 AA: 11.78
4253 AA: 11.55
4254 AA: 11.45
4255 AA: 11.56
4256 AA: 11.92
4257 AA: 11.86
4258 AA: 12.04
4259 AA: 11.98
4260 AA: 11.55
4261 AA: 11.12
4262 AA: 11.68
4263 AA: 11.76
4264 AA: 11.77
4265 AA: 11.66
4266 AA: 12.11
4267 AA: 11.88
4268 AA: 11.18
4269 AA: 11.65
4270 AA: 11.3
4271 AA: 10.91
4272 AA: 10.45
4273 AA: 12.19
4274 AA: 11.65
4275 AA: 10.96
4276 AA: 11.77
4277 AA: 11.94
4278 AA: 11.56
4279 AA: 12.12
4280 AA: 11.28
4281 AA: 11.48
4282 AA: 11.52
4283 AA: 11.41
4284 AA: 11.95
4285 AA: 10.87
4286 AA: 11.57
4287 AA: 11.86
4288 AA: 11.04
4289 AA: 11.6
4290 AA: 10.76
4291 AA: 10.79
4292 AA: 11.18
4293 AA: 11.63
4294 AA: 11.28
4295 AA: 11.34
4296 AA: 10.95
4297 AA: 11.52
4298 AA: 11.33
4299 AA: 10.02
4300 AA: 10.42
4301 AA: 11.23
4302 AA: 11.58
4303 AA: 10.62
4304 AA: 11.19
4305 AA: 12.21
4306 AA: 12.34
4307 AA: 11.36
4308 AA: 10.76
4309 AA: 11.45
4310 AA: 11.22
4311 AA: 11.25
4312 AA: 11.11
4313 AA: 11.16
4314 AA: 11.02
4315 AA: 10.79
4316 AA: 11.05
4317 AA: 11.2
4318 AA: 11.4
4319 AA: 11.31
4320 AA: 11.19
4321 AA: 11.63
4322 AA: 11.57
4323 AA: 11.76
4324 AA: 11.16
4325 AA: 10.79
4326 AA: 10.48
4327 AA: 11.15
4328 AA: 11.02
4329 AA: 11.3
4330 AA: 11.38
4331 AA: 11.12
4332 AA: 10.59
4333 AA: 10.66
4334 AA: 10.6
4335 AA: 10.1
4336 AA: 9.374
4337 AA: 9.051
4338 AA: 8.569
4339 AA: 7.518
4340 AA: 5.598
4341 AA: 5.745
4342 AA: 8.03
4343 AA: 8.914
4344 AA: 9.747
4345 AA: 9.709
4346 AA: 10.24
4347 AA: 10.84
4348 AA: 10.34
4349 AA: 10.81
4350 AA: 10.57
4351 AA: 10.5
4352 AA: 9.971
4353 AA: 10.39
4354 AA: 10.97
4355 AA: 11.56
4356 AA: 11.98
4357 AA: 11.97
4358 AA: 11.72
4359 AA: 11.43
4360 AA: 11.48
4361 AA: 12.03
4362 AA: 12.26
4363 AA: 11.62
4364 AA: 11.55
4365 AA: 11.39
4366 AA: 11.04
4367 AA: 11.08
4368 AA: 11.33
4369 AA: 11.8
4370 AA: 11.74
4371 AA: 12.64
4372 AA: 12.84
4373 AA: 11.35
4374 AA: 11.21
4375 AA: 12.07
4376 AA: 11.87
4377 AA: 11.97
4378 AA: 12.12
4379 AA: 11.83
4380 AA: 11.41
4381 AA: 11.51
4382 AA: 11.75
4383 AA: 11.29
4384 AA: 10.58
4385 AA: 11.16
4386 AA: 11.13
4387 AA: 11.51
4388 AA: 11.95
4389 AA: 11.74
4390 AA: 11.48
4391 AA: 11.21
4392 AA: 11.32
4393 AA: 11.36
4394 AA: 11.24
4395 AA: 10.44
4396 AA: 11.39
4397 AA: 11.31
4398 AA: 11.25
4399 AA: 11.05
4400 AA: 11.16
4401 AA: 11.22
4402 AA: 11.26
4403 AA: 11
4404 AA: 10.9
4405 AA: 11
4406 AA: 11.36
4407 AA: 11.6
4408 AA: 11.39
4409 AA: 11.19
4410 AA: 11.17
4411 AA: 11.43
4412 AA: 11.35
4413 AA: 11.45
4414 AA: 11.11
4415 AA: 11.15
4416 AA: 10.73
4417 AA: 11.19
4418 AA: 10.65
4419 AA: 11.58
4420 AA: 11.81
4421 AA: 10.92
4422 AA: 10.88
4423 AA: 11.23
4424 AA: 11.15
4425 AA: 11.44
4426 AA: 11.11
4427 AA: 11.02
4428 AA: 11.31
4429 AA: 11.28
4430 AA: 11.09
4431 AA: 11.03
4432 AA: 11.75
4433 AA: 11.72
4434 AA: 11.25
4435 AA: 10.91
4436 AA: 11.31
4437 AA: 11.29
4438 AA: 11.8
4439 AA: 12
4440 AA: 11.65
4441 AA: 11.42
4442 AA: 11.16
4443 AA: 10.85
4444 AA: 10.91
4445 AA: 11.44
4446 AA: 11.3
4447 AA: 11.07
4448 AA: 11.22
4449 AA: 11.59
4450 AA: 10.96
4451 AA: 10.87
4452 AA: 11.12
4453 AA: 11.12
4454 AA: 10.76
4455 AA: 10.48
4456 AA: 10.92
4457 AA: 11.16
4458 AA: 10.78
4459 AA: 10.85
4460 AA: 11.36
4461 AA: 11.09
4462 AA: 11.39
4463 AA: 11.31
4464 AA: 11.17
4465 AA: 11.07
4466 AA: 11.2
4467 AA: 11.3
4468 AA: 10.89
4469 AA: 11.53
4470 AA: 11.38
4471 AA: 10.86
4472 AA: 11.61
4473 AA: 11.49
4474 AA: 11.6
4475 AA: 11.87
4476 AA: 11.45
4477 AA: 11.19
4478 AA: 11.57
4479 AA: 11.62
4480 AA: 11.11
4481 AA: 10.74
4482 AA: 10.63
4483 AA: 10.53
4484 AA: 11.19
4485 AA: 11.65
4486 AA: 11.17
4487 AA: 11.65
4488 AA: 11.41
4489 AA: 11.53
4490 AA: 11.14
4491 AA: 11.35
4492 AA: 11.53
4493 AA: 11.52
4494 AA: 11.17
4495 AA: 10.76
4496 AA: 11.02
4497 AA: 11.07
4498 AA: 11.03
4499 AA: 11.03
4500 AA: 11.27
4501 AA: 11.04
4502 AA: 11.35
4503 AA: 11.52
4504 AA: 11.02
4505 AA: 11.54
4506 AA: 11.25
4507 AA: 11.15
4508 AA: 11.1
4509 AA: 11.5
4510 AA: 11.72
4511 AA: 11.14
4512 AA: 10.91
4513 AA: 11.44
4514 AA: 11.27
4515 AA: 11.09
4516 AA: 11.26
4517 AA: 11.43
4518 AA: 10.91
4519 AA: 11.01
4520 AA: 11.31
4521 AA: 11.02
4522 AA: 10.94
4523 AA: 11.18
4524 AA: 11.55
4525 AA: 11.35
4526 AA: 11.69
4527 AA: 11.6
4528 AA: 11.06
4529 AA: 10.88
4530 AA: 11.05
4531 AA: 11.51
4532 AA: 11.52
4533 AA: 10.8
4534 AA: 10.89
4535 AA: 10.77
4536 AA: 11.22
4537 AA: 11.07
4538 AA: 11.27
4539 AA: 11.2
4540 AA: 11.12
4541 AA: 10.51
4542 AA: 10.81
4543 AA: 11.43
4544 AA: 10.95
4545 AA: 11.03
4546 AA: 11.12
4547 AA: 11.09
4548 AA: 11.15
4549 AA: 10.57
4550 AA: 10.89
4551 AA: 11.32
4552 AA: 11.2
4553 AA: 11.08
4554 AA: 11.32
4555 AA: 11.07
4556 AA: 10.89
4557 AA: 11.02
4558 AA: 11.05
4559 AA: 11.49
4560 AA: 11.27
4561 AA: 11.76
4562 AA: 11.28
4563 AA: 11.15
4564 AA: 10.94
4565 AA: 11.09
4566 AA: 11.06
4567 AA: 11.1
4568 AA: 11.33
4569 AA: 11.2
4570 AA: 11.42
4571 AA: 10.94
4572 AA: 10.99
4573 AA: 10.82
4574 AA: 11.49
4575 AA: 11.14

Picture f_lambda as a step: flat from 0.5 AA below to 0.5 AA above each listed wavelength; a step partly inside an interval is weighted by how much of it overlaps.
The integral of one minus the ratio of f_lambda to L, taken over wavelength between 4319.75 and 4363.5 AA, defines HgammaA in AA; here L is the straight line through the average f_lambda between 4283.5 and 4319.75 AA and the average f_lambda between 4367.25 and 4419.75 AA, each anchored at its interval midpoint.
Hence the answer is 3.4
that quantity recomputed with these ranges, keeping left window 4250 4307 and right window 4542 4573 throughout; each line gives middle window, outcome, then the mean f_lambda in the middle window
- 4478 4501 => 0.03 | 11.2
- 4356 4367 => -0.28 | 11.6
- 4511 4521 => 0.01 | 11.2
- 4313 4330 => 0.33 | 11.2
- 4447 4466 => 0.29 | 11.1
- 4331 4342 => 2.45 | 8.85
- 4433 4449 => -0.09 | 11.3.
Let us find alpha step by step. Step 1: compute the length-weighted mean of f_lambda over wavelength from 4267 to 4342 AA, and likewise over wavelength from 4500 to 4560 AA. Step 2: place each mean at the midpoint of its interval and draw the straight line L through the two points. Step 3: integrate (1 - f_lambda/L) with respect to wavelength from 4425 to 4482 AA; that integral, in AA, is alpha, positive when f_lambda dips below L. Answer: -0.76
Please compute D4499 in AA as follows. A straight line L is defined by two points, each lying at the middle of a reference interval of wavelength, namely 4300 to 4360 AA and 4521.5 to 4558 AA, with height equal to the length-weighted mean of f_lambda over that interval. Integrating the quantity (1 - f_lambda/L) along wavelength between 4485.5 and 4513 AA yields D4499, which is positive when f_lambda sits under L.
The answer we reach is -0.6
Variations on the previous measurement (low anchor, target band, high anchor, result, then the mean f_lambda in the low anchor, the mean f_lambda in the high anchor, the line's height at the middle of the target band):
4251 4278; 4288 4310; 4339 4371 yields -0.02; 11.6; 10.6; 11.2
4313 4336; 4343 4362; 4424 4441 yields 0.39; 11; 11.4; 11.1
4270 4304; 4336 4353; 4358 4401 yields 3.36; 11.3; 11.5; 11.4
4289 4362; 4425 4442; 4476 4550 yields -0.59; 10.7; 11.2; 11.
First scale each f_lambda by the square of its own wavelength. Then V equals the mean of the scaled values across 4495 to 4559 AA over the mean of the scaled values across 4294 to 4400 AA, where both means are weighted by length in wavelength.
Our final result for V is 1.10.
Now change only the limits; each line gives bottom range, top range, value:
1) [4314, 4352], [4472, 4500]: 1.18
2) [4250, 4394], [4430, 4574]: 1.09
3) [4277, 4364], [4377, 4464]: 1.08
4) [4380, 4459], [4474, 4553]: 1.04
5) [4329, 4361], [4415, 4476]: 1.16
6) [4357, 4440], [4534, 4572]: 1.04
